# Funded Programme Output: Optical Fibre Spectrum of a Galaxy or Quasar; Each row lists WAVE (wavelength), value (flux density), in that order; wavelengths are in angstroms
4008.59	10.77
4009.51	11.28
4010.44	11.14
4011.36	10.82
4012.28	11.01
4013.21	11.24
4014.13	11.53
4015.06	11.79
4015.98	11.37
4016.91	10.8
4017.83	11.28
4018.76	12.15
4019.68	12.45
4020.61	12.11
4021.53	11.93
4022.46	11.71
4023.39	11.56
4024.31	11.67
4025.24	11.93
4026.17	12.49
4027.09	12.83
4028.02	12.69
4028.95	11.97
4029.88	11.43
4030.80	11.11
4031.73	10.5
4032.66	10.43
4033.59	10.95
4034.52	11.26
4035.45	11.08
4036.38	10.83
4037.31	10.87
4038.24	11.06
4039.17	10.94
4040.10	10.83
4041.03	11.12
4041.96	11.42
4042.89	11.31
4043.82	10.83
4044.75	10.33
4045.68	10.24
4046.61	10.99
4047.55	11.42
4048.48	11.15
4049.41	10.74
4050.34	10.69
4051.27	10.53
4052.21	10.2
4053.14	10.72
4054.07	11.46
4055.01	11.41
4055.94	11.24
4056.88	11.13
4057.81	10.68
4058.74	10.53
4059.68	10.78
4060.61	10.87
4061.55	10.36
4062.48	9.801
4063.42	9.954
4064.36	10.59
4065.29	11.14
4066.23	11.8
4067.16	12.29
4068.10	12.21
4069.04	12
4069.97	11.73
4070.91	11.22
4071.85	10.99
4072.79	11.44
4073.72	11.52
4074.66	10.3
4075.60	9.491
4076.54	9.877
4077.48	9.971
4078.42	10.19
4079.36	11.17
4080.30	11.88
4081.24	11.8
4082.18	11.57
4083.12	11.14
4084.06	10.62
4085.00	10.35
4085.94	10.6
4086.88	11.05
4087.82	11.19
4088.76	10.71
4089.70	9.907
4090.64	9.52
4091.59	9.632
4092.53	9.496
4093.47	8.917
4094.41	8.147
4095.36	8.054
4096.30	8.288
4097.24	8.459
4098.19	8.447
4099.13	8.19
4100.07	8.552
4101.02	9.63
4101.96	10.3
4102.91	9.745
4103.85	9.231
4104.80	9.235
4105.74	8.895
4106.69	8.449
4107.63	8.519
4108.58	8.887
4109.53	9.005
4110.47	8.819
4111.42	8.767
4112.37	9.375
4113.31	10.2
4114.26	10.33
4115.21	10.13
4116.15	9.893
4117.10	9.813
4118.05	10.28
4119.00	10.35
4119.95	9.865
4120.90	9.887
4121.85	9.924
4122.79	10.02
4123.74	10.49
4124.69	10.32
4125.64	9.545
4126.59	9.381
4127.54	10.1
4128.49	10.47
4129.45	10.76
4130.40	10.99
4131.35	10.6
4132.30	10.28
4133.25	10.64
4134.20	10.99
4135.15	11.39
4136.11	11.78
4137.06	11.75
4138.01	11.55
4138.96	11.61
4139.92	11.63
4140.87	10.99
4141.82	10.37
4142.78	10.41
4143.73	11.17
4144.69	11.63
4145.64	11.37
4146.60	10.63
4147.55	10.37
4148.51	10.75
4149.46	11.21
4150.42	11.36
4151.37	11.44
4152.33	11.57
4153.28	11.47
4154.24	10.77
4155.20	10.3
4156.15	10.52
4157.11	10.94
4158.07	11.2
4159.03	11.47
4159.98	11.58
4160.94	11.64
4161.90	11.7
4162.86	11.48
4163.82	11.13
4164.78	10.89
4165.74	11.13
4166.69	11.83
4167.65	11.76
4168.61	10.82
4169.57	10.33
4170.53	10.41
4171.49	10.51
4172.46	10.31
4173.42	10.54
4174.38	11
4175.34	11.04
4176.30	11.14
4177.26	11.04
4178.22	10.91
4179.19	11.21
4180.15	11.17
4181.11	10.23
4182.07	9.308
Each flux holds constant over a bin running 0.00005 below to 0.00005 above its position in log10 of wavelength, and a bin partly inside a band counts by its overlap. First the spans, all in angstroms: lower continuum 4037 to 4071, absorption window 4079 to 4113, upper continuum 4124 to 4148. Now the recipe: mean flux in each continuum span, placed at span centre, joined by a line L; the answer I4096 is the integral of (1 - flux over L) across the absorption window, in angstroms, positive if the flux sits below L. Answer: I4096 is 4.0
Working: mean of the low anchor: 11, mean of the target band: 9.62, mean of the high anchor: 10.8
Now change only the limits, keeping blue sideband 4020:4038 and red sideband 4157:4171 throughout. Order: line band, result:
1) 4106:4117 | 1.97 angstroms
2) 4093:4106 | 2.87 angstroms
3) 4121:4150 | 1.37 angstroms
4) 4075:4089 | 0.79 angstroms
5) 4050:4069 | 0.87 angstroms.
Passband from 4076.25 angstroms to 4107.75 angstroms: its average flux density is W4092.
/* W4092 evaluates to 9.77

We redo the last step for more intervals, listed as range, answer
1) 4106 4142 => 10.2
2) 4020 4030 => 12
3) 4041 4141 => 10.4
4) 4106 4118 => 9.37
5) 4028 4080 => 10.9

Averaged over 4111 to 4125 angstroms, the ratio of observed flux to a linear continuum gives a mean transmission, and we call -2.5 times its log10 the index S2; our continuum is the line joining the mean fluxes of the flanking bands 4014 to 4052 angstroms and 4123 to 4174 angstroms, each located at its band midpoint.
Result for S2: 0.11 mag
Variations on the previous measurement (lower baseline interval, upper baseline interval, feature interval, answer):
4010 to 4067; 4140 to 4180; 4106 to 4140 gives 0.09 mag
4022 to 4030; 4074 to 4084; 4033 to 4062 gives 0.06 mag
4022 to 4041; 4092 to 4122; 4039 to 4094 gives -0.04 mag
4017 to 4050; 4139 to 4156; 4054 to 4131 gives 0.10 mag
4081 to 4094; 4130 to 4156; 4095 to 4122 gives 0.15 mag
